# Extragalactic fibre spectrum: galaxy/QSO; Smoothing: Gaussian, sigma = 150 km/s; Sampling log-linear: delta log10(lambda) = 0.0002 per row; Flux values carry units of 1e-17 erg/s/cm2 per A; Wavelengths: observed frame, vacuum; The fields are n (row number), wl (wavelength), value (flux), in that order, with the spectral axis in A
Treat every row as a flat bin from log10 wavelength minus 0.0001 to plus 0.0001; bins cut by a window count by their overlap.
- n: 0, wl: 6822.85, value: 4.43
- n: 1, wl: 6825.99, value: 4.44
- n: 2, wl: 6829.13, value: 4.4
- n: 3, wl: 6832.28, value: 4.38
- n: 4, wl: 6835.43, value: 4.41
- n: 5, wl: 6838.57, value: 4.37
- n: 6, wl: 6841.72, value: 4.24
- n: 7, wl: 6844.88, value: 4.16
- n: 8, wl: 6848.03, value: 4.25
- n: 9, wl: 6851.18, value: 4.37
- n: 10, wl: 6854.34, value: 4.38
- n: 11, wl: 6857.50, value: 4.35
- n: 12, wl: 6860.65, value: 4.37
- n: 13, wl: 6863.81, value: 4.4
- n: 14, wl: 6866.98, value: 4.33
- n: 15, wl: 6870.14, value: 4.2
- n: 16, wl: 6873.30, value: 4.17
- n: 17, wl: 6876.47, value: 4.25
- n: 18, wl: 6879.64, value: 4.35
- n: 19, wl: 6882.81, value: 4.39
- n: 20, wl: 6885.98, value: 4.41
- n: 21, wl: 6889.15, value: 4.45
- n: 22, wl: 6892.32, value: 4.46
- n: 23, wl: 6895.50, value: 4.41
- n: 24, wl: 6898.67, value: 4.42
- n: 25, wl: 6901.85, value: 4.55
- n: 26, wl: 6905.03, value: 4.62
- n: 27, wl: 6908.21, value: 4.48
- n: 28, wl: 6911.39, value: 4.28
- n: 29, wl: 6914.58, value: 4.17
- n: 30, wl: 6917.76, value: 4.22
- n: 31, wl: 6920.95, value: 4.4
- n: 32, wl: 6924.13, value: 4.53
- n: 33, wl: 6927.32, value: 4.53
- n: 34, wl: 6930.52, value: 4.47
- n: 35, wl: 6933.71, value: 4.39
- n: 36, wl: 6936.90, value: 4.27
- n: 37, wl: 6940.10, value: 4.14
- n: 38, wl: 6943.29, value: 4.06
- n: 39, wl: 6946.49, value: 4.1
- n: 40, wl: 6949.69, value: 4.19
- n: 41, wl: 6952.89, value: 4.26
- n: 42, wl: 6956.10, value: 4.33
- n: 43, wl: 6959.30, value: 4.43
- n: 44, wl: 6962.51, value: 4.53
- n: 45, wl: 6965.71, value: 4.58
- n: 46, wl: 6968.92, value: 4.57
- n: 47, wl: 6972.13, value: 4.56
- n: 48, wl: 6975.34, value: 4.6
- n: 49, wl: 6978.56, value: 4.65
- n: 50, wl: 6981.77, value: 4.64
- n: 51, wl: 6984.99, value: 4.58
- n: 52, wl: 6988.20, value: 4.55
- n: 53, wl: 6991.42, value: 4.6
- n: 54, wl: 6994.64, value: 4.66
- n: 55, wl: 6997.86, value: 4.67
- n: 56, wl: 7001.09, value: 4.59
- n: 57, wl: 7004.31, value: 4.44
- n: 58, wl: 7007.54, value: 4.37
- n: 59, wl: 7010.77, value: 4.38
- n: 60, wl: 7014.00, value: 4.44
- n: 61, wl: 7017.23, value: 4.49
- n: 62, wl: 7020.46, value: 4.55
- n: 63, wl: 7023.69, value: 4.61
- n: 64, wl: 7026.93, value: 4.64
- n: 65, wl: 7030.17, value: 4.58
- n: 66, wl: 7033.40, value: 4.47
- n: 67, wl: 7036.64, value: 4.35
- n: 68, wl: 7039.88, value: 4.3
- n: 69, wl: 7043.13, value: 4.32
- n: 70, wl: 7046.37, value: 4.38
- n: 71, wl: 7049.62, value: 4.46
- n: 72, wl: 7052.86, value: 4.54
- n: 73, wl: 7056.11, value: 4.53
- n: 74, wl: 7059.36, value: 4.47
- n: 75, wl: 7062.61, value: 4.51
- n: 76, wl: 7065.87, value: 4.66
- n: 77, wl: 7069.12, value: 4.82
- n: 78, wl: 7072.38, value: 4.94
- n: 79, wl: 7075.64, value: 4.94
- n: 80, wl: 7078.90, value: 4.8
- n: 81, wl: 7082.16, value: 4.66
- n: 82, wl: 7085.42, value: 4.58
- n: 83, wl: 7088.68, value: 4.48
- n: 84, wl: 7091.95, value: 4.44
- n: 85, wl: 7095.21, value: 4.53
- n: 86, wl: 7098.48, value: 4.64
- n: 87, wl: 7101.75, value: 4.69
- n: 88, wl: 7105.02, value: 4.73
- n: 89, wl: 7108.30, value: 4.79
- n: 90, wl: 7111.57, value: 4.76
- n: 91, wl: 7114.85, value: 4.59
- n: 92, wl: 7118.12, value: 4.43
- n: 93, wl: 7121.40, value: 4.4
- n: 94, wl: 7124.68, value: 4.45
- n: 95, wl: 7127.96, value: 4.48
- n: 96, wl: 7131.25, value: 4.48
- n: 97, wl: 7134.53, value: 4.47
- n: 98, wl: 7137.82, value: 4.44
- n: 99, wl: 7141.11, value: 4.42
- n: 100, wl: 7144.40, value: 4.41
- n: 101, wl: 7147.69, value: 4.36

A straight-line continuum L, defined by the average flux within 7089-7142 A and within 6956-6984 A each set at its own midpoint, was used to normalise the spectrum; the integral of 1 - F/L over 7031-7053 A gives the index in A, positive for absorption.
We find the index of 0.7 A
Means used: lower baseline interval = 4.56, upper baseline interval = 4.55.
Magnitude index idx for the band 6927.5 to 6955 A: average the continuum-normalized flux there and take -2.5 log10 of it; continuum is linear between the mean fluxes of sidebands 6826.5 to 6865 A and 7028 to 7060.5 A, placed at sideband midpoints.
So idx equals 0.04 mag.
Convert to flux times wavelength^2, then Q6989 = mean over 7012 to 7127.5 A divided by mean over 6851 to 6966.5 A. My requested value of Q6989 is 1.10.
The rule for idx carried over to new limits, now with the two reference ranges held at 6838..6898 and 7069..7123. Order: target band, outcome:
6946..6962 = 0.04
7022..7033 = -0.01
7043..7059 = 0.03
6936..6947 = 0.08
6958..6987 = -0.02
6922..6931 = -0.02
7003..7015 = 0.03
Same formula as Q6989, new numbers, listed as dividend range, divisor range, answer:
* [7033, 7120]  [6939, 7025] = 1.05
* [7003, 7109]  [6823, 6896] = 1.11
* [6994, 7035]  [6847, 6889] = 1.09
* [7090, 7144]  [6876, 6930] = 1.09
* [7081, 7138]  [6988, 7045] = 1.04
